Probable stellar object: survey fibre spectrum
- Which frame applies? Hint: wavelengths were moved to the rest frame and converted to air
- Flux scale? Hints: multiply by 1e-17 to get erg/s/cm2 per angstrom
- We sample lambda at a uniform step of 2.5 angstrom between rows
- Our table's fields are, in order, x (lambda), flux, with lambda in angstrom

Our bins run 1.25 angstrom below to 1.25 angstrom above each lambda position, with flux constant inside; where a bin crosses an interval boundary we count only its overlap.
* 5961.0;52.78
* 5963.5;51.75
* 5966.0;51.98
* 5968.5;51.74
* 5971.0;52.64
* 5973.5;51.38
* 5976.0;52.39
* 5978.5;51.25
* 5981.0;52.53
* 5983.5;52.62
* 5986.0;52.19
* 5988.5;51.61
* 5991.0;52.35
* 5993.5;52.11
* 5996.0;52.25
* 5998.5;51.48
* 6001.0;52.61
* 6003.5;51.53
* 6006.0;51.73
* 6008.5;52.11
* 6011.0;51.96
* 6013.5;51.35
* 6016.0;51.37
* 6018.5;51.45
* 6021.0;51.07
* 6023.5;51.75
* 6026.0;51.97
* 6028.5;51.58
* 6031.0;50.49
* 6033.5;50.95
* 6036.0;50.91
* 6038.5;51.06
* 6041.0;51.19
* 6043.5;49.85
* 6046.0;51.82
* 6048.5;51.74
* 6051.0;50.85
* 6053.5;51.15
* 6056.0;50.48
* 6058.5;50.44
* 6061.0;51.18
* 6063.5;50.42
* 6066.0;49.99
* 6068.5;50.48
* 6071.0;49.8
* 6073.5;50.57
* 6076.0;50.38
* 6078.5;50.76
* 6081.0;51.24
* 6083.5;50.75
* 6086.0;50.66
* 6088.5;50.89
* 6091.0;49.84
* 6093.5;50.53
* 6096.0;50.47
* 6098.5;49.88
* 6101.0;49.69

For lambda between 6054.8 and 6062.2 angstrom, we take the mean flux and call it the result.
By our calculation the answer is 50.7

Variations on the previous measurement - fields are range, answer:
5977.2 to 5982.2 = 51.9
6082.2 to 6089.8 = 50.8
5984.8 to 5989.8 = 51.9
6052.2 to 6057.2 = 50.8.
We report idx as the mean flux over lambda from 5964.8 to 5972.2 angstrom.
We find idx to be 52.1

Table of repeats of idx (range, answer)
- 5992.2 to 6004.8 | 52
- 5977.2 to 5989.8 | 52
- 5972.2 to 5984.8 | 52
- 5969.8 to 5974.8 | 52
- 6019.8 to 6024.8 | 51.4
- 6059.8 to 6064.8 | 50.8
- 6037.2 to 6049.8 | 51.1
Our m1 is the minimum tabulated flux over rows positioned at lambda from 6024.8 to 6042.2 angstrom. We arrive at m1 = 50.49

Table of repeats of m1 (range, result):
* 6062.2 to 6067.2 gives 49.99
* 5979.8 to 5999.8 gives 51.48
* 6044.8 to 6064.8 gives 50.42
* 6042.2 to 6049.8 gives 49.85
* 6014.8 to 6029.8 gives 51.07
